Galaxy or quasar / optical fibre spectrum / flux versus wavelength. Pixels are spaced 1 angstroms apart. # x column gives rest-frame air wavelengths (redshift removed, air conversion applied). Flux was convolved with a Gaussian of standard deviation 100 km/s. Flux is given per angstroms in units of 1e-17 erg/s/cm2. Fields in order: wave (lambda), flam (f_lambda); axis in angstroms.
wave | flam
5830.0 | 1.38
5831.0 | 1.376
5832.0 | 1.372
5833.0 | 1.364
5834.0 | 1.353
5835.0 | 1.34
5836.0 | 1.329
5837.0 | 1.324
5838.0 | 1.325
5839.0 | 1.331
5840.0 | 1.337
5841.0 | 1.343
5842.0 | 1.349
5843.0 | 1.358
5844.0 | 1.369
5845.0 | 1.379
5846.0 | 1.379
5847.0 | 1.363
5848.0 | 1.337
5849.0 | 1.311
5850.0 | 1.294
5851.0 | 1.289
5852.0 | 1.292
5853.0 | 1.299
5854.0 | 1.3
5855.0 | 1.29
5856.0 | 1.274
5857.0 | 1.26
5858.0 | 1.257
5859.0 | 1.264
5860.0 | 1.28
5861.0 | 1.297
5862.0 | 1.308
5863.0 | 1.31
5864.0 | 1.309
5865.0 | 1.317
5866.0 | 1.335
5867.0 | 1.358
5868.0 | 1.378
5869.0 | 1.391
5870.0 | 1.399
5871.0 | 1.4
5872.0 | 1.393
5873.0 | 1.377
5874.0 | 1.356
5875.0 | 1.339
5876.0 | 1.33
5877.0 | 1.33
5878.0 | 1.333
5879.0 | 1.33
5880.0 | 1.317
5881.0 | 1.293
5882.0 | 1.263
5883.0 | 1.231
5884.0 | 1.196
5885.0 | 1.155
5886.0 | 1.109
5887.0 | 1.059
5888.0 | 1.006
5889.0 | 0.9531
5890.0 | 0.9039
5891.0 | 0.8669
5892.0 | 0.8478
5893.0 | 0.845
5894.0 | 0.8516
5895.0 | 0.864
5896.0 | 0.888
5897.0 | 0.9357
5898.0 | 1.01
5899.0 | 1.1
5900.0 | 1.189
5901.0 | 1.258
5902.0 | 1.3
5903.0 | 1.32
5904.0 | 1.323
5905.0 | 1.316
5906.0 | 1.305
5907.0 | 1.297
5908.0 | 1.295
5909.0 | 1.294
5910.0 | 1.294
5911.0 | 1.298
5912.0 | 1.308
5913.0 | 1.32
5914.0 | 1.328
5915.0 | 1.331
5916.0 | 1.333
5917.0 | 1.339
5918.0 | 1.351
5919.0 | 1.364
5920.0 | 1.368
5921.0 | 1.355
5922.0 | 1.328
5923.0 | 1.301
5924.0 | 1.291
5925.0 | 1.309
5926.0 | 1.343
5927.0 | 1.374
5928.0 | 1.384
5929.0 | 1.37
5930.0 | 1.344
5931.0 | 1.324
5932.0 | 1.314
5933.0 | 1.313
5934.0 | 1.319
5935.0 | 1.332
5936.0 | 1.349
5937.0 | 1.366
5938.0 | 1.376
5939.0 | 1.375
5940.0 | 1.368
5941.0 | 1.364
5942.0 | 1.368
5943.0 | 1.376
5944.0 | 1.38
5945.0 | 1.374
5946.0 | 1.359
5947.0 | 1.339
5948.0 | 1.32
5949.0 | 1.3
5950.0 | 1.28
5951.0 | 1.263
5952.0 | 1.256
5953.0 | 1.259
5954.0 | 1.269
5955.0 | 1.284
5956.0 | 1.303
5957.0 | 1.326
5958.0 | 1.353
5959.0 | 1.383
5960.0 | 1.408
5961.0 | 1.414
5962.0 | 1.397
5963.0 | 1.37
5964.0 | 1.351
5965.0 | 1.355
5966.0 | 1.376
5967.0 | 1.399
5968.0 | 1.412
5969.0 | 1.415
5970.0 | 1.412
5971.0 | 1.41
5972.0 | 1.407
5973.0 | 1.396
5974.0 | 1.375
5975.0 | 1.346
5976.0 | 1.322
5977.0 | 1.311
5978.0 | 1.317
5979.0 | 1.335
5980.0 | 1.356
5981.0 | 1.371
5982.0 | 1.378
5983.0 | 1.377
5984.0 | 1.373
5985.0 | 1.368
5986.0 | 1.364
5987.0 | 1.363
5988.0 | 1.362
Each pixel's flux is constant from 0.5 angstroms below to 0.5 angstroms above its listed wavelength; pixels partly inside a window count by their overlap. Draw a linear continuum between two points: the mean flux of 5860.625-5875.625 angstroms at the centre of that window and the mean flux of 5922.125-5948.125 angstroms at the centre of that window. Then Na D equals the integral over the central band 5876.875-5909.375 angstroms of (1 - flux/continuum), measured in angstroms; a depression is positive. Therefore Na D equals 5.1 angstroms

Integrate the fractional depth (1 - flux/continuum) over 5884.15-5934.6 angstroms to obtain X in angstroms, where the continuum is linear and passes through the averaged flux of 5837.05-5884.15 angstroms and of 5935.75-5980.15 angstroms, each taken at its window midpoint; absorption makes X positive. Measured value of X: 4.8 angstroms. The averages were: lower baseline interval 1.32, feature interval 1.21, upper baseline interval 1.35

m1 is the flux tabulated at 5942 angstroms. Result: 1.368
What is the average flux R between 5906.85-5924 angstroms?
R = 1.32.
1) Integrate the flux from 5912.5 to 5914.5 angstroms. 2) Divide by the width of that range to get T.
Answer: 1.32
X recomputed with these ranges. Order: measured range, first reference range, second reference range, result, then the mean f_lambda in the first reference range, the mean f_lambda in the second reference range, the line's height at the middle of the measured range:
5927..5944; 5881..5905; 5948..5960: -1.66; 1.07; 1.3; 1.23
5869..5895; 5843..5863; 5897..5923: 2.41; 1.31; 1.29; 1.3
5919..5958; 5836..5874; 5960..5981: 0.83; 1.33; 1.37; 1.36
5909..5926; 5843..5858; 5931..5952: 0.10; 1.32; 1.34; 1.33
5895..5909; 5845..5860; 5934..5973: 1.49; 1.3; 1.35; 1.33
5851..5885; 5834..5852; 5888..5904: -3.68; 1.34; 1.02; 1.19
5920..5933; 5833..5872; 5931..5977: 0.08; 1.33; 1.35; 1.34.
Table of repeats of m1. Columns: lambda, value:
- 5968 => 1.412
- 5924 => 1.291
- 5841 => 1.343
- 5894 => 0.8516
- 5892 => 0.8478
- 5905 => 1.316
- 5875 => 1.339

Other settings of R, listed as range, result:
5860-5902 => 1.19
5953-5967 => 1.35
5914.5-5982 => 1.35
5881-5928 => 1.2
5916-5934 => 1.34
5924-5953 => 1.34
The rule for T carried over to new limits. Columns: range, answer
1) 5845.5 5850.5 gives 1.34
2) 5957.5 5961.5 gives 1.39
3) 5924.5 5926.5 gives 1.33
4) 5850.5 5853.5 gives 1.29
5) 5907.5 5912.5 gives 1.3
